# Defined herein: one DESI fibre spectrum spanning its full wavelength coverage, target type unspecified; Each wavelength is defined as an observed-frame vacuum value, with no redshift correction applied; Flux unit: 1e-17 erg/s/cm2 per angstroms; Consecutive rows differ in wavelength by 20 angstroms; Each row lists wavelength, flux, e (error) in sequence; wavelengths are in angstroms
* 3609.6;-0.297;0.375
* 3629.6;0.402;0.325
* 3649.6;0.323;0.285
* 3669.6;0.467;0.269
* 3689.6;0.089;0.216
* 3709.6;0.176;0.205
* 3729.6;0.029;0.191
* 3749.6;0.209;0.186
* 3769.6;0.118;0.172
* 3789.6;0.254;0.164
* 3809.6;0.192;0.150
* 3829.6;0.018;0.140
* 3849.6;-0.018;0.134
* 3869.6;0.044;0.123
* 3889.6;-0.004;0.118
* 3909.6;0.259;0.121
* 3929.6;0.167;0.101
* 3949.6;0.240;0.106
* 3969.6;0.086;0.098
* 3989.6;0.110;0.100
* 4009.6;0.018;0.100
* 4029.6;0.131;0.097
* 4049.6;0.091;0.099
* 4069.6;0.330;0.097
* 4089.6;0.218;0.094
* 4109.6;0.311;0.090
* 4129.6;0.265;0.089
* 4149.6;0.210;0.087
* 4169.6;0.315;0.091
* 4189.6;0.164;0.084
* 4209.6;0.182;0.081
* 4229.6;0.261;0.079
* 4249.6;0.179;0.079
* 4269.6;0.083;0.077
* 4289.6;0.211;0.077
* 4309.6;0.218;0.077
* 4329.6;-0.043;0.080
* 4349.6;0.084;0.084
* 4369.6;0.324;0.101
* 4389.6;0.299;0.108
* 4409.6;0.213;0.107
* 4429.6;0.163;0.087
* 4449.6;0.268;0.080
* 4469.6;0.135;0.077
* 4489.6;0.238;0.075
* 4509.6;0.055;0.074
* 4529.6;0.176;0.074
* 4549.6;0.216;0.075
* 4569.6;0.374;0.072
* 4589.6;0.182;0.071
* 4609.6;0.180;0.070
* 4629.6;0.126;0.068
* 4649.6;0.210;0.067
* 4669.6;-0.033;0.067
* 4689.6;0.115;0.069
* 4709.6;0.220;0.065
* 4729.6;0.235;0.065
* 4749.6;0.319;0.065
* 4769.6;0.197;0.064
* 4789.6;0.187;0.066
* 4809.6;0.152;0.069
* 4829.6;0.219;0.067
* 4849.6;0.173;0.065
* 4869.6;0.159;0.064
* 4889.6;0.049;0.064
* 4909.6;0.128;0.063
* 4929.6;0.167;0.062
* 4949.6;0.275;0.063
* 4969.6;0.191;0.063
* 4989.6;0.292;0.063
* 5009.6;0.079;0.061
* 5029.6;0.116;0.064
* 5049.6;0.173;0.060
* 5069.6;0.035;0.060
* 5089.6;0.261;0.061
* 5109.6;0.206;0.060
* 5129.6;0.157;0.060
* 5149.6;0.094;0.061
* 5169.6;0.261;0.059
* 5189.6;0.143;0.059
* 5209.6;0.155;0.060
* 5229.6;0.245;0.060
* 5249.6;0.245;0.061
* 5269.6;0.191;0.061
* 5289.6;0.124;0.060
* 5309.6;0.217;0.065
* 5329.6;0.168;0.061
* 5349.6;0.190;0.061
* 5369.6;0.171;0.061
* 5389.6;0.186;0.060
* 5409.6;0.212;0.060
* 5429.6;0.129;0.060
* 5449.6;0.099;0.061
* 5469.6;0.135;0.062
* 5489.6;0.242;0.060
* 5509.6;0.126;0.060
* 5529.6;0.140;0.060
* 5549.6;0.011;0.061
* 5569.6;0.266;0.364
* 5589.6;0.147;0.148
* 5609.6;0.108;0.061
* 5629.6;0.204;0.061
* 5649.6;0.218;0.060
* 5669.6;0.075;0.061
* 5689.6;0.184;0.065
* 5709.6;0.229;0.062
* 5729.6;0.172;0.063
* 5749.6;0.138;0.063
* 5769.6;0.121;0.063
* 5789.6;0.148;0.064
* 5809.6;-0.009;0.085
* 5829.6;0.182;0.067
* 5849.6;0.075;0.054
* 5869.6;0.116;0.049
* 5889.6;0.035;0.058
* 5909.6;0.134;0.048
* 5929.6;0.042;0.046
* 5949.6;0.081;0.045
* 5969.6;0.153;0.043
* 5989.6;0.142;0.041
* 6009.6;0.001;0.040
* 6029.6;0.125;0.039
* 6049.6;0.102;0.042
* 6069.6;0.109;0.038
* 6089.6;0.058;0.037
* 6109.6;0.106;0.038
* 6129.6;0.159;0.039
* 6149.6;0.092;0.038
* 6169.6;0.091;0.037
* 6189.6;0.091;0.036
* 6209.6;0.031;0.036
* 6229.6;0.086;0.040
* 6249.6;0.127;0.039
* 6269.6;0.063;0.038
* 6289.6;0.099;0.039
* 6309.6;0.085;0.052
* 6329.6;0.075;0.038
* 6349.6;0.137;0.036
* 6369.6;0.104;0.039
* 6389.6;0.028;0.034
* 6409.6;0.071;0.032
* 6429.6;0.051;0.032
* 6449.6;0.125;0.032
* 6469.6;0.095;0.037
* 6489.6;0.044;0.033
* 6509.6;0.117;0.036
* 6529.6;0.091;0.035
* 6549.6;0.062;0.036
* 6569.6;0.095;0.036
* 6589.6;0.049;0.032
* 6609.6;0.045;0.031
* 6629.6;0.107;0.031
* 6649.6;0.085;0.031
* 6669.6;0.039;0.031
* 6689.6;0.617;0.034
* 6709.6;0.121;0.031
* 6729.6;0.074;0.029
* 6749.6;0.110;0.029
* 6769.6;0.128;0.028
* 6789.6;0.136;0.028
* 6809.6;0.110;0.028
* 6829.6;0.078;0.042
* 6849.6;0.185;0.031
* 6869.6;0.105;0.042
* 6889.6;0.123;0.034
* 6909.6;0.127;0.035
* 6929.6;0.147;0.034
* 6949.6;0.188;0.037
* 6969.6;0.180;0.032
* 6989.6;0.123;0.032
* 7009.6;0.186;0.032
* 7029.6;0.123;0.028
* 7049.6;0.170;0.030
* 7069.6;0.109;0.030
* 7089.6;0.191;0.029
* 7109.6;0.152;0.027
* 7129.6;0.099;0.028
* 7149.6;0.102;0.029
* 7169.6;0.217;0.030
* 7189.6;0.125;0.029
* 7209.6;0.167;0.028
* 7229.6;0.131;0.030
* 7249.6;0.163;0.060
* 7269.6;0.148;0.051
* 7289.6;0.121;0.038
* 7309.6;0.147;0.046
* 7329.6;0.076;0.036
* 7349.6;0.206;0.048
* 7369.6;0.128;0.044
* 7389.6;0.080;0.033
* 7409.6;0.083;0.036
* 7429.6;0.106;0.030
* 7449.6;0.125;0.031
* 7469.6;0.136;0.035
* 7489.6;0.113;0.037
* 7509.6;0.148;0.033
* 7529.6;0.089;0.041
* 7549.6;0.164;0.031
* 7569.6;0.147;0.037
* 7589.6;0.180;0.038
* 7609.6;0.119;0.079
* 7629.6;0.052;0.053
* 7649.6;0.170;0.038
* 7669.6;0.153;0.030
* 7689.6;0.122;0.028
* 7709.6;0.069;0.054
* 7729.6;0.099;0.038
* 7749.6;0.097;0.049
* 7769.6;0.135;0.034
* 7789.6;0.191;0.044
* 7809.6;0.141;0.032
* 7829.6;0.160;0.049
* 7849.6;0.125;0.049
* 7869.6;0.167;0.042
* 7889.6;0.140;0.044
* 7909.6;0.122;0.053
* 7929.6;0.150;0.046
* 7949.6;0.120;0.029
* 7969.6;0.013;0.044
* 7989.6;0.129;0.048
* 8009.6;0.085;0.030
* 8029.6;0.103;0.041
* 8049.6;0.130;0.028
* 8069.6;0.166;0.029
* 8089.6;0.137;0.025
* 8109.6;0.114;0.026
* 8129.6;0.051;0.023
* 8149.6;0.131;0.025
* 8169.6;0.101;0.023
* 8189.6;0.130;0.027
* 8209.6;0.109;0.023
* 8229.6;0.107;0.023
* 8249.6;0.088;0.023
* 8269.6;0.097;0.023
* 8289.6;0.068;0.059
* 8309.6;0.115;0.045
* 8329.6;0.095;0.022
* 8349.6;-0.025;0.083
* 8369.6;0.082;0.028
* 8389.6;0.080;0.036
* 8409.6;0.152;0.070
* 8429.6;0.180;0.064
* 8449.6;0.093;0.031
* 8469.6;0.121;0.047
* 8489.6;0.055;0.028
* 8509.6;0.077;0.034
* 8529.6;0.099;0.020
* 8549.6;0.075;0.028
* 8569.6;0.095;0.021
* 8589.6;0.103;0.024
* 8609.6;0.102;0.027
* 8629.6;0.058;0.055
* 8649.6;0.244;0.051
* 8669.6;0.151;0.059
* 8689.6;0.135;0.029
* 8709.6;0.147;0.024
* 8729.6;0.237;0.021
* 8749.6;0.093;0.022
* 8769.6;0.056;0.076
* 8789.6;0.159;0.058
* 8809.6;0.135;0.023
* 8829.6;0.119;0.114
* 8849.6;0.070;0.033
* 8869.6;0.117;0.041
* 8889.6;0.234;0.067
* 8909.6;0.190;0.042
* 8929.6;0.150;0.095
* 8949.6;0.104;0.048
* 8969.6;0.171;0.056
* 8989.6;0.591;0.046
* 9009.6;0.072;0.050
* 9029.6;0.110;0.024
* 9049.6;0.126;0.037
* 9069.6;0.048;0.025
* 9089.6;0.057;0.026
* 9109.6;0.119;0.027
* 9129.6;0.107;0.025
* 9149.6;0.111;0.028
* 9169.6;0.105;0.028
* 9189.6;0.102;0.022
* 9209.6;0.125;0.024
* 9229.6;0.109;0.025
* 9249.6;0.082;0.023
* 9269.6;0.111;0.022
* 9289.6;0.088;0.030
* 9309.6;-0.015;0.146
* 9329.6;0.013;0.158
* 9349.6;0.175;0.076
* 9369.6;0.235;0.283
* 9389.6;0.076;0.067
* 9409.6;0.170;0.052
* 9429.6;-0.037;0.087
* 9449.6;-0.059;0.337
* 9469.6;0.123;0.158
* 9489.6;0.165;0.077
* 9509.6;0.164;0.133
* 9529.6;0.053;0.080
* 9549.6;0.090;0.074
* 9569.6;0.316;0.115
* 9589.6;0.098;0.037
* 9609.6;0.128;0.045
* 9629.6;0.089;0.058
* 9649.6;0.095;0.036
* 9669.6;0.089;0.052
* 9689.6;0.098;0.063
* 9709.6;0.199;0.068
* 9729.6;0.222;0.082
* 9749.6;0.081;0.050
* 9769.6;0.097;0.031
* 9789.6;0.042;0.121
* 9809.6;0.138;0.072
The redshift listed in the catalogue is 0.794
